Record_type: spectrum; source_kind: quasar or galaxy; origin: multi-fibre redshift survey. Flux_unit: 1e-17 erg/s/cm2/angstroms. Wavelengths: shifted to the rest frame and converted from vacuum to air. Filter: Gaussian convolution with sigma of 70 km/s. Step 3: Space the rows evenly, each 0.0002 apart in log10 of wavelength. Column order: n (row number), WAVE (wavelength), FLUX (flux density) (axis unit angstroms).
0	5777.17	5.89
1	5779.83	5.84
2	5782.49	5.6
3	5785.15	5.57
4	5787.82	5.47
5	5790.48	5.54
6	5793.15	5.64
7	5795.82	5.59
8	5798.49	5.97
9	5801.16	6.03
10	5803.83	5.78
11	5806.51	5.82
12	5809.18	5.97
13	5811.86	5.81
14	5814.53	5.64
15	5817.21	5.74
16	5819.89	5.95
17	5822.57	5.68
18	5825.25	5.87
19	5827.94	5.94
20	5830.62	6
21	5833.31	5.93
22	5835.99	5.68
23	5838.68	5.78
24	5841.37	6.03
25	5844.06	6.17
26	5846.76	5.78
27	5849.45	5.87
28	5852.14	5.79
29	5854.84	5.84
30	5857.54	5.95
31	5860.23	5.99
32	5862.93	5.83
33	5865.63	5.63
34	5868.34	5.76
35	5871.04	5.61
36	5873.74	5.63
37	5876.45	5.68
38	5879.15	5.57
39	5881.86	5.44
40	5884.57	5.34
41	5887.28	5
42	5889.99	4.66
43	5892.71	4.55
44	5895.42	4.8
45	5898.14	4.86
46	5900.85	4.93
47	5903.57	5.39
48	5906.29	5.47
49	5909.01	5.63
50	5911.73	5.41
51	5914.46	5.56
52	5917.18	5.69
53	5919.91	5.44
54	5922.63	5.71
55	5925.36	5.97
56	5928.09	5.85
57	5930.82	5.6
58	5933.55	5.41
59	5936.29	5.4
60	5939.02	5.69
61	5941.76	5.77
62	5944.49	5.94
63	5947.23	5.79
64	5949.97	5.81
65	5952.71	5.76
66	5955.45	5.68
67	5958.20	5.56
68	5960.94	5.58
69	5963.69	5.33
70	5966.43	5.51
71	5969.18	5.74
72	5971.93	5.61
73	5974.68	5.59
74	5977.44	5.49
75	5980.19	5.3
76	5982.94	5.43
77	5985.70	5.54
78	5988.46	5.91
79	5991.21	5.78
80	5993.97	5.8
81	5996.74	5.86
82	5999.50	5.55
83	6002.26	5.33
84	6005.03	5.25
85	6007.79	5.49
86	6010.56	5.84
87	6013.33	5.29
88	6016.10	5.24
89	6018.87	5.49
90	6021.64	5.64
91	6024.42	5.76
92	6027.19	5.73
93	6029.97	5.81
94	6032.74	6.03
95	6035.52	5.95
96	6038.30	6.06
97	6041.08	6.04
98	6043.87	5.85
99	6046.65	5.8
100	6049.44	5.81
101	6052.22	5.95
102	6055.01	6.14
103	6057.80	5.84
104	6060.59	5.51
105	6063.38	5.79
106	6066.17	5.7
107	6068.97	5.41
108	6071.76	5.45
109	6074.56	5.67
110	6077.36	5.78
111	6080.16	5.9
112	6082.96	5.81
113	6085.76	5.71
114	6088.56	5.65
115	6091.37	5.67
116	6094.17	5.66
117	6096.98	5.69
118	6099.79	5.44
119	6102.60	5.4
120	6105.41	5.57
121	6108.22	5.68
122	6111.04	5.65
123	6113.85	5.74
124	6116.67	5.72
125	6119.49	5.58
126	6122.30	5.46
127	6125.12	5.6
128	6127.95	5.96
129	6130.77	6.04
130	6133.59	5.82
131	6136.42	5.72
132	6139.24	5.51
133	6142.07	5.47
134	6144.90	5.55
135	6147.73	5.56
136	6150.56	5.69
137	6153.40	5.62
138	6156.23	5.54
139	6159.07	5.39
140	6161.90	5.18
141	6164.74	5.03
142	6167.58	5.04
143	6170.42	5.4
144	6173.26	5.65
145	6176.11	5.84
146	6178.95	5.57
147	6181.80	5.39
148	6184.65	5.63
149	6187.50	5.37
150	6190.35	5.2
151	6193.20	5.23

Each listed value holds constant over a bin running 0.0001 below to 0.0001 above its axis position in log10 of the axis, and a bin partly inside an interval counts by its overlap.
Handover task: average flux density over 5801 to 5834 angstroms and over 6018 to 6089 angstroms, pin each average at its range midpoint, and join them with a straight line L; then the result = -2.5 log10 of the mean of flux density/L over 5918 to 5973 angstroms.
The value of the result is 0.03 mag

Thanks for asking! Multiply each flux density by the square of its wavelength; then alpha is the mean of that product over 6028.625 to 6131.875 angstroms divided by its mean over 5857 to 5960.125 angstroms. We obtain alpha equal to 1.10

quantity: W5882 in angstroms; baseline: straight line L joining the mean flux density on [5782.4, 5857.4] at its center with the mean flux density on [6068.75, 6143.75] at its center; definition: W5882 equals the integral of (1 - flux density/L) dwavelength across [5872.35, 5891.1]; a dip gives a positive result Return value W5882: 1.4 angstroms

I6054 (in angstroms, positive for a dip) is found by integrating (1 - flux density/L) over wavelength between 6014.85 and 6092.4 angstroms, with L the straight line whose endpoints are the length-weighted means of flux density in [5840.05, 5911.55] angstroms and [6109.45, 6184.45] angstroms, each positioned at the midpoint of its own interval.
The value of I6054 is -3.0 angstroms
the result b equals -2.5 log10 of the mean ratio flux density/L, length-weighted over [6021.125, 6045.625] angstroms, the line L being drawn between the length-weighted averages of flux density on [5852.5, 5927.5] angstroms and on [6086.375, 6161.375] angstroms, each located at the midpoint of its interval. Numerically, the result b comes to -0.06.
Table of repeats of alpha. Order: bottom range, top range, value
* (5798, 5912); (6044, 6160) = 1.10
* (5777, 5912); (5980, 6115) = 1.08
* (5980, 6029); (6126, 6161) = 1.06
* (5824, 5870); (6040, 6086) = 1.06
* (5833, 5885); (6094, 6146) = 1.07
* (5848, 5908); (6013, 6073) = 1.12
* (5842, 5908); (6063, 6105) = 1.10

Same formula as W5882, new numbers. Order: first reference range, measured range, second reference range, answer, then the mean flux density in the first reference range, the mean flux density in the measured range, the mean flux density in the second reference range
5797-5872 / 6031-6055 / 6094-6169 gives -1.26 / 5.85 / 5.95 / 5.56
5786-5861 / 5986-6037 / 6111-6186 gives 0.23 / 5.83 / 5.65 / 5.57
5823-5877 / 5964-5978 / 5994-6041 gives 0.33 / 5.84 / 5.57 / 5.66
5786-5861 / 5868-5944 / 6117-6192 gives 4.35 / 5.83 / 5.42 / 5.53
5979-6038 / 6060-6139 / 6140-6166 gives -2.19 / 5.63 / 5.67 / 5.45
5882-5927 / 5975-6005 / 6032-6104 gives -0.29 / 5.28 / 5.58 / 5.75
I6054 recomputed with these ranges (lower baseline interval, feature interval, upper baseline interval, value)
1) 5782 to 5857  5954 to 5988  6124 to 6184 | 0.9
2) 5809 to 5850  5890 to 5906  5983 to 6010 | 2.3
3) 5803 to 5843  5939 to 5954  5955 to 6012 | -0.4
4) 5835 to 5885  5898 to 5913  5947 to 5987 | 1.0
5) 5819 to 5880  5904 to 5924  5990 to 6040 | 0.7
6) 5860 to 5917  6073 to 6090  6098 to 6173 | -0.7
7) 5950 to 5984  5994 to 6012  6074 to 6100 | 0.1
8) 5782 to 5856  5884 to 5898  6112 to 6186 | 2.2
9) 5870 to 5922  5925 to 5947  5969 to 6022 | -1.2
